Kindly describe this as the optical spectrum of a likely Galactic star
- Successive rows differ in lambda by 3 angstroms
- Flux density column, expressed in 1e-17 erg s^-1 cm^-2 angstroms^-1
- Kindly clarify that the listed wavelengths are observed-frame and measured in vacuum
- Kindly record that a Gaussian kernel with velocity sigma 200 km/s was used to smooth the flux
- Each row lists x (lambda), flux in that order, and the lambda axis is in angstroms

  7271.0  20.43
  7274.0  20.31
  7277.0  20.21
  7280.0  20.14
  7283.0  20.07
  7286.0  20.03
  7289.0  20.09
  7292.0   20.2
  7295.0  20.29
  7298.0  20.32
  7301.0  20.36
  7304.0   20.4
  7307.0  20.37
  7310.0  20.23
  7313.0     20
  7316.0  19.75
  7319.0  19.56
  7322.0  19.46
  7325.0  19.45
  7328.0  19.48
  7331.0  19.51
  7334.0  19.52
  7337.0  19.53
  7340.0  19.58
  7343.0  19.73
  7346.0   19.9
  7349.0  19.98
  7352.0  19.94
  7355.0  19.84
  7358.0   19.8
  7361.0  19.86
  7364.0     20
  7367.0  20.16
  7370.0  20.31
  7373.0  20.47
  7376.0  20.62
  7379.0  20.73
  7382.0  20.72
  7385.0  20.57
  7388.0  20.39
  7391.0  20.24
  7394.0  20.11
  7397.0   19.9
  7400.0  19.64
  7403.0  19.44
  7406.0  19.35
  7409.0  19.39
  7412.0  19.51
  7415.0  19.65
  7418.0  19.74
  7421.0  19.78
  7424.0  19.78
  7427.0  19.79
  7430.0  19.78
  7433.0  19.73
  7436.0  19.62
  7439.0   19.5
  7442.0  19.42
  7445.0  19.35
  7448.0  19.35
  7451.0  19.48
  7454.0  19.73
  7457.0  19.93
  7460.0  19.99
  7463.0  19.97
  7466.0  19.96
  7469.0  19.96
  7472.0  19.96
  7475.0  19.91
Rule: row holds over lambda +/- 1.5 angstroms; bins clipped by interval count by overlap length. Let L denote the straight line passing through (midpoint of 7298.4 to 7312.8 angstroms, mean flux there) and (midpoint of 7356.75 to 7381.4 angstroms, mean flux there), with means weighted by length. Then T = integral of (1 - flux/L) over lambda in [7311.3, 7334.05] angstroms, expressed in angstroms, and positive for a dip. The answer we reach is 0.8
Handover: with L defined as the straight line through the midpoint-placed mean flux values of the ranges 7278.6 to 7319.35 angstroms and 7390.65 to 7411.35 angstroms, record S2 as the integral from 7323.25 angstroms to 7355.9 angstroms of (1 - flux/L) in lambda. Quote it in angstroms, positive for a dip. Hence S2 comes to 0.47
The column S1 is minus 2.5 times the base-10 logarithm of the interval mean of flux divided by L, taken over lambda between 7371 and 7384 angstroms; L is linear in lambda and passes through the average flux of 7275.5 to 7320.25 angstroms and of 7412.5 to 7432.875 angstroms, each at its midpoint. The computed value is -0.04 mag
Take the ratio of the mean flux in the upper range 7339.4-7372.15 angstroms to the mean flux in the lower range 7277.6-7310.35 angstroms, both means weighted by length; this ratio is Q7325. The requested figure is 1.0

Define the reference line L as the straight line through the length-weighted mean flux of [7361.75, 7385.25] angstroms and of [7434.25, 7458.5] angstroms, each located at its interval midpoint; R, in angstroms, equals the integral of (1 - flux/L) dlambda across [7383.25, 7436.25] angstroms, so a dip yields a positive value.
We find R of 0.5 angstroms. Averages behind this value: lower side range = 20.4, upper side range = 19.5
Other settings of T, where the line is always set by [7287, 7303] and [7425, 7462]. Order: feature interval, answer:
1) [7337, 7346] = 0.2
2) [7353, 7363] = 0.1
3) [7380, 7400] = -0.4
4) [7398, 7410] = 0.2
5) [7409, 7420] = 0.1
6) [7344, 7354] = 0.1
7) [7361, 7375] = -0.2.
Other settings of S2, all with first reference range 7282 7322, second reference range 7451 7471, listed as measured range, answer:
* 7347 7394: -0.5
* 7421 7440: 0.2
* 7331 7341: 0.3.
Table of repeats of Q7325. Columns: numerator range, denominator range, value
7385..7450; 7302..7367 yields 0.99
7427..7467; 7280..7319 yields 0.98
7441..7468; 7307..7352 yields 1.00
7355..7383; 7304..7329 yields 1.02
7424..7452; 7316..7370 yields 0.99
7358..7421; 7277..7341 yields 1.00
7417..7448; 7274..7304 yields 0.97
